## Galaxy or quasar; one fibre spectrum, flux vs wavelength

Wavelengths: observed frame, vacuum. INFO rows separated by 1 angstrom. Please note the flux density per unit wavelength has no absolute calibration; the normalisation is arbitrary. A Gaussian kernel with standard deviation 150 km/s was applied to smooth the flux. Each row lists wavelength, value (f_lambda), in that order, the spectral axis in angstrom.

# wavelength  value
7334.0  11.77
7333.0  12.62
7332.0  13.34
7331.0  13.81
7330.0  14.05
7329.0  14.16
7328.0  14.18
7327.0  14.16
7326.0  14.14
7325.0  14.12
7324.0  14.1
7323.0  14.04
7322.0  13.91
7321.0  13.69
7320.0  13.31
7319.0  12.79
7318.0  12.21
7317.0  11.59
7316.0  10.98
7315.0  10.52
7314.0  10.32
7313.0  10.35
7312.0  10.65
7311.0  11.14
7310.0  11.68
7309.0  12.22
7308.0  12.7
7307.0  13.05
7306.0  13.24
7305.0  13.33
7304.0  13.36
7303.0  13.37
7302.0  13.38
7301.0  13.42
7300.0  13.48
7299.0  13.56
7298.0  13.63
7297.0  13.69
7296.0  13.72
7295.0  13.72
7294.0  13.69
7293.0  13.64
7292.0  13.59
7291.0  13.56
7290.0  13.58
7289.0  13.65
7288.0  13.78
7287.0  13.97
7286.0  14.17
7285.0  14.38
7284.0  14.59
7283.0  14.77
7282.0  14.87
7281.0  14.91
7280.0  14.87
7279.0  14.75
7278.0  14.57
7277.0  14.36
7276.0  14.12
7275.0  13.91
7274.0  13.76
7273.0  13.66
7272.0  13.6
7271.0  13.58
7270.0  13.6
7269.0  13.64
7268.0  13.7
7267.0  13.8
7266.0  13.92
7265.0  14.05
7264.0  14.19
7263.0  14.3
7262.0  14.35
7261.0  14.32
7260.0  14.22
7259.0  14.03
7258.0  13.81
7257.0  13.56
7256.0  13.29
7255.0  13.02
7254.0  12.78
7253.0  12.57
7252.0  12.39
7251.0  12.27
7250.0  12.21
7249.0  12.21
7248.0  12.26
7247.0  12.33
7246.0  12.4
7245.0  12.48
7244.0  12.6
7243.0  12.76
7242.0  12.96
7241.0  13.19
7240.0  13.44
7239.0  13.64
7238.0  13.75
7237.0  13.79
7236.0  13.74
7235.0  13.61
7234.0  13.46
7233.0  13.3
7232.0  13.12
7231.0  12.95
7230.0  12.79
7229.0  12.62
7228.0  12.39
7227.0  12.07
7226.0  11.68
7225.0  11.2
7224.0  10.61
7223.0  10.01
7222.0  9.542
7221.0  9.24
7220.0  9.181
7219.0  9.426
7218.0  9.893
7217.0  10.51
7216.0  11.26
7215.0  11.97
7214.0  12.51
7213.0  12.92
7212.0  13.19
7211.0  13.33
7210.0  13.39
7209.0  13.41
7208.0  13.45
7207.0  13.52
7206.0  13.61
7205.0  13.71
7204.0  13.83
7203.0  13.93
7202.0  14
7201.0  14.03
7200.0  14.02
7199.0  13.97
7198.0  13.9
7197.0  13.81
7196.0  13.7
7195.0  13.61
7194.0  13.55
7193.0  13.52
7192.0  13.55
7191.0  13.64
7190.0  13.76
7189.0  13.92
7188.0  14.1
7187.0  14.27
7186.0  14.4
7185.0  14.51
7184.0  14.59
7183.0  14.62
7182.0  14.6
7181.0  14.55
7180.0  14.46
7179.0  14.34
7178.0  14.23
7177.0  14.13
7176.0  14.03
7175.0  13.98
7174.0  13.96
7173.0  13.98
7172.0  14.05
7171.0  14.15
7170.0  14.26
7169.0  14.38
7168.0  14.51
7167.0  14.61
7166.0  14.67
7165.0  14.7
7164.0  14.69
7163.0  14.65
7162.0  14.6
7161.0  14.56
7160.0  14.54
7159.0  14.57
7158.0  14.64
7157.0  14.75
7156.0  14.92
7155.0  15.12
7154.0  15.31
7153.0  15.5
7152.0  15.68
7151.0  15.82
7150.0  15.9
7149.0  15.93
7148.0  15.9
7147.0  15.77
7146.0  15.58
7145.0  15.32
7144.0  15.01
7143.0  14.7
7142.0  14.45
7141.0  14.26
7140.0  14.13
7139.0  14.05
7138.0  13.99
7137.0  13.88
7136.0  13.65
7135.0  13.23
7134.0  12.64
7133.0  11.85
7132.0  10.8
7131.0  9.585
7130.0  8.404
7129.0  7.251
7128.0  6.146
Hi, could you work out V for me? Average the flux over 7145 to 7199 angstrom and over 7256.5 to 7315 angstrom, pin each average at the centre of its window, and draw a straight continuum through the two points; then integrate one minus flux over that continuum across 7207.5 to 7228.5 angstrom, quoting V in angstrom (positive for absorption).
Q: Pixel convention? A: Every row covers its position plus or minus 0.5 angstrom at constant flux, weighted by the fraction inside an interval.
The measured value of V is 3.9 angstrom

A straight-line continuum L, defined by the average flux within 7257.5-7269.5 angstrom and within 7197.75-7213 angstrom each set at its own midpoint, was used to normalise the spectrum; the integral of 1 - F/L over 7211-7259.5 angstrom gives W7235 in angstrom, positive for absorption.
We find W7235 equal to 5.4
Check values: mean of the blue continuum 13.7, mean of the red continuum 14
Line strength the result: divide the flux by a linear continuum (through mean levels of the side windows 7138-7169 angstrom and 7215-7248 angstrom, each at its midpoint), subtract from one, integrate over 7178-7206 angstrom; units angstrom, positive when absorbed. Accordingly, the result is -1.1 angstrom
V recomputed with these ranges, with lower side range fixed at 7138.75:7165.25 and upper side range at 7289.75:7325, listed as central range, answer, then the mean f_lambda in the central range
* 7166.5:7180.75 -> 0.47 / 14.2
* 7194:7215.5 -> 1.15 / 13.5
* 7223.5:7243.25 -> 1.45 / 12.9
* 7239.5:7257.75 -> 1.26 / 12.7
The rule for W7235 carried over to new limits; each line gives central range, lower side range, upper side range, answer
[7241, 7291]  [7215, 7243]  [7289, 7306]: -3.1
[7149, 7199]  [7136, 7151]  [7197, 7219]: -1.5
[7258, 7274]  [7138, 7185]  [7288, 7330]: -0.5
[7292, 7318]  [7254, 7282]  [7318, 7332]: 2.4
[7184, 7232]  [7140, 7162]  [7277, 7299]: 6.3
